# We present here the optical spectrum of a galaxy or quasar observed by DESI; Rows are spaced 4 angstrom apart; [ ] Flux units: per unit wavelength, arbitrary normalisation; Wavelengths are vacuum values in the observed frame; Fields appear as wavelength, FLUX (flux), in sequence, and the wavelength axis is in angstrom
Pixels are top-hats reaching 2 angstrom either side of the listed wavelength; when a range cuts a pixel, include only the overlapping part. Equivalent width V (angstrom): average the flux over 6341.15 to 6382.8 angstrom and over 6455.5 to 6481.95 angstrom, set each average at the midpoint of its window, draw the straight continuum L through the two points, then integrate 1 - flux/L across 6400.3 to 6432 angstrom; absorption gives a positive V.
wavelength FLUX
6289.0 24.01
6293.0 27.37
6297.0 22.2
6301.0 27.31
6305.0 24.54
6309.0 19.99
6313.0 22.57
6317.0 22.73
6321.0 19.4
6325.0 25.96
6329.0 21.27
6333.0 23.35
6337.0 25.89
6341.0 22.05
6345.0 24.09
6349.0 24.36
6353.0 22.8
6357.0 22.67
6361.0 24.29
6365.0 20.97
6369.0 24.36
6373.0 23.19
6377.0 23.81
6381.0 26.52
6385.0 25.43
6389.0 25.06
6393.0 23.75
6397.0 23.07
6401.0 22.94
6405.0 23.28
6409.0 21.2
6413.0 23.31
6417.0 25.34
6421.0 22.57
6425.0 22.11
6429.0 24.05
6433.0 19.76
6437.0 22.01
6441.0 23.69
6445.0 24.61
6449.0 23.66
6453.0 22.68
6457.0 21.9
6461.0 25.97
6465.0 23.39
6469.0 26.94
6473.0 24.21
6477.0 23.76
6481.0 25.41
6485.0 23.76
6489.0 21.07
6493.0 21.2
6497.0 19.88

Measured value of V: 1.4 angstrom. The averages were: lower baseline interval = 23.6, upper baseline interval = 24.5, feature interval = 23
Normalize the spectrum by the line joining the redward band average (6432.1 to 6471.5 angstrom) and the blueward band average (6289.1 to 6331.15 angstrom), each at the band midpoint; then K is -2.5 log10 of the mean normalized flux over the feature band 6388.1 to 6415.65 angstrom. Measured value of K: 0.01 mag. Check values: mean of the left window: 23.4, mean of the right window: 23.6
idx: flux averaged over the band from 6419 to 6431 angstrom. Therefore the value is 22.9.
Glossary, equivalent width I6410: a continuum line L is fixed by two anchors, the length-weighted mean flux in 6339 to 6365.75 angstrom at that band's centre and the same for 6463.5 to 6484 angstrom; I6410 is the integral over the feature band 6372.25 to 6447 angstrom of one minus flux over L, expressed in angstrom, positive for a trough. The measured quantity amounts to 1.28 angstrom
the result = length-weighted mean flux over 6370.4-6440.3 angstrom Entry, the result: 23.4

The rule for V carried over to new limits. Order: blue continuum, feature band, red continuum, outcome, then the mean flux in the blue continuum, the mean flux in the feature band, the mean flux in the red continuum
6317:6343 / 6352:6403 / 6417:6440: -2.38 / 23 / 23.8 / 22.5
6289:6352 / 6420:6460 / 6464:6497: 1.22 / 23.5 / 22.8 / 23.5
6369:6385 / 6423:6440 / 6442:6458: 1.12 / 24.6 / 22.1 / 23.3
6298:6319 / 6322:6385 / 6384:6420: -0.53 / 23.4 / 23.7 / 23.6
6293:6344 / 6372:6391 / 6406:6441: -1.65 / 23.3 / 24.9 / 22.6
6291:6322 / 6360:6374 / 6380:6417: 0.33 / 23.4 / 23.1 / 23.8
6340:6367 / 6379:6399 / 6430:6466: -1.46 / 23.1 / 24.8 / 23.1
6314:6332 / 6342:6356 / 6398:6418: -0.58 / 22.4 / 23.6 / 23.1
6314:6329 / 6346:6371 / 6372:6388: 0.73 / 22.5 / 23.3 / 24.9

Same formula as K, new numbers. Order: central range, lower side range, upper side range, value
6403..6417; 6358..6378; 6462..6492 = 0.03 mag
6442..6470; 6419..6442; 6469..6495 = -0.05 mag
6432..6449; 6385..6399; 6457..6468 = 0.07 mag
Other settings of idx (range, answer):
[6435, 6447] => 23.4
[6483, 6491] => 22.4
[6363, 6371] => 22.7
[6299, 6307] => 25.9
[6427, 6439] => 21.9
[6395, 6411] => 22.6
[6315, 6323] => 21.1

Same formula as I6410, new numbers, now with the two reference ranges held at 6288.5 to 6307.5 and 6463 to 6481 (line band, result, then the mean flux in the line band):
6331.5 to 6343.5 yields 0.56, 23.8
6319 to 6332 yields 1.39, 22.3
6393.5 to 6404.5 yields 0.74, 23.1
